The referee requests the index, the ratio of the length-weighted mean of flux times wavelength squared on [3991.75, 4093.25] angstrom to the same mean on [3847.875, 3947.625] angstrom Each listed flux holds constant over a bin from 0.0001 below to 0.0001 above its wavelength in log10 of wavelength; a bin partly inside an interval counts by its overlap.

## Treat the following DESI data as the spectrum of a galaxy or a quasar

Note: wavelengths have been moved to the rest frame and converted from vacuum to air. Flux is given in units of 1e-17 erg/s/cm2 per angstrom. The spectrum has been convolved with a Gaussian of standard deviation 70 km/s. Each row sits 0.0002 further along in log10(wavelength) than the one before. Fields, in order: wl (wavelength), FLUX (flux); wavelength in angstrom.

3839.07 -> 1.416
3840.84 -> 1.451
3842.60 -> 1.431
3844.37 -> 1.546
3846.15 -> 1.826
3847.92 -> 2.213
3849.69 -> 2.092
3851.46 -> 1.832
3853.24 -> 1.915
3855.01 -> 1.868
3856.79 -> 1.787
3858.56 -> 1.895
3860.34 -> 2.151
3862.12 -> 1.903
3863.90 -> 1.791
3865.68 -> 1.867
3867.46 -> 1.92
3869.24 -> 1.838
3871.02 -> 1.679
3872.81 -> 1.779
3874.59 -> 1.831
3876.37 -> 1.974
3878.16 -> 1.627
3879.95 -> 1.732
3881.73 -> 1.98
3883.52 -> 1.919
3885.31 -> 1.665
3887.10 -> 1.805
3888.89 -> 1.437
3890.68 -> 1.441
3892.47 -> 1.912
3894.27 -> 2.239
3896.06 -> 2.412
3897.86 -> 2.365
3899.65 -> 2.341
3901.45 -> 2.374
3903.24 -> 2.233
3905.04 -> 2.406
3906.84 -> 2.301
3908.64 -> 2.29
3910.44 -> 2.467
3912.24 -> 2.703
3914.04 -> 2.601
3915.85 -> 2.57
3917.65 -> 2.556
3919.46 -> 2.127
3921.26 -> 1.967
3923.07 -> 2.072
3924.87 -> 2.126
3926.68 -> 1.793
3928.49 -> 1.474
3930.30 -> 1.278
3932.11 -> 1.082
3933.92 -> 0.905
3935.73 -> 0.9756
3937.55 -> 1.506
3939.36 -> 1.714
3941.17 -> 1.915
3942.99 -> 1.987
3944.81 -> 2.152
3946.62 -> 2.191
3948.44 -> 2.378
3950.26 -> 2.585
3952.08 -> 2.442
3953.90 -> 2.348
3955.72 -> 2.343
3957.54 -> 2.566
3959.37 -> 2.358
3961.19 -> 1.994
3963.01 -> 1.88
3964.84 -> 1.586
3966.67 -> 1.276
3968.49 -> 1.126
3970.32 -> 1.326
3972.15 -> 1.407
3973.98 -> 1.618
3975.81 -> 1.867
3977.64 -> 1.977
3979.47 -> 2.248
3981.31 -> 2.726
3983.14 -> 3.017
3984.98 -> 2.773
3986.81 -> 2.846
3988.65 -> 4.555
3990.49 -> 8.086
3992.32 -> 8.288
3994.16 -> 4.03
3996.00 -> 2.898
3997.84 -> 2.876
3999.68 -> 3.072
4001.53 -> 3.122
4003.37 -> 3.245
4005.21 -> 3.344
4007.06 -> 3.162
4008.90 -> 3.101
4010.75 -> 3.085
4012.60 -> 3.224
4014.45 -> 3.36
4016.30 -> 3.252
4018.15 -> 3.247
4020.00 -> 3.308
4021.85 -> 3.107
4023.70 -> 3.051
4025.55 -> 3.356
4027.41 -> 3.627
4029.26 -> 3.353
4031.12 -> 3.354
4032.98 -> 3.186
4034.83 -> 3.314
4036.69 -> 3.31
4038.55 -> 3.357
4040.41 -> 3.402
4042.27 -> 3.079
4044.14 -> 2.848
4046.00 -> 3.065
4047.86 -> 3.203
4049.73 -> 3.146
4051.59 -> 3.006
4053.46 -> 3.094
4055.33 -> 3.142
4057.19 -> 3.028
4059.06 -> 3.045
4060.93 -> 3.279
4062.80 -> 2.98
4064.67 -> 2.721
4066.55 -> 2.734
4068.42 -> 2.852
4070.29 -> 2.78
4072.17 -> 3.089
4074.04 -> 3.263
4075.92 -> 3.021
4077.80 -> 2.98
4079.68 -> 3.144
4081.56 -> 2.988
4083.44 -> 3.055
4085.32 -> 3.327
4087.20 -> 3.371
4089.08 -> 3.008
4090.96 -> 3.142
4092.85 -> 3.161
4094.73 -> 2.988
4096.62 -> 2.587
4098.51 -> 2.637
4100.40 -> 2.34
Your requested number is 1.78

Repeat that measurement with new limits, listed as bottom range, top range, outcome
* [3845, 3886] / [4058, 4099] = 1.79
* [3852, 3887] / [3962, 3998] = 1.68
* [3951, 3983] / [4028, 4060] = 1.67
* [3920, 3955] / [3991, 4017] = 2.04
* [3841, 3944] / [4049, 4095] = 1.74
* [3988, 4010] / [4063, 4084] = 0.74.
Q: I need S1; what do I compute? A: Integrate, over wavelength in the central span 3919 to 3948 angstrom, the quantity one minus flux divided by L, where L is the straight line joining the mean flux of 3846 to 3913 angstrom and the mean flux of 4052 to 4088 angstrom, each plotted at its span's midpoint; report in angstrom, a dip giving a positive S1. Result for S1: 7.4 angstrom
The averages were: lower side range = 2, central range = 1.71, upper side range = 3.04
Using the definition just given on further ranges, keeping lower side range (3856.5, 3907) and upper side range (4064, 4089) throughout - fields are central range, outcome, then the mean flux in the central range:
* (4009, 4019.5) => -2.1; 3.22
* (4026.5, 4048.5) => -3.5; 3.26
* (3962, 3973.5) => 4.6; 1.45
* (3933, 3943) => 3.6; 1.46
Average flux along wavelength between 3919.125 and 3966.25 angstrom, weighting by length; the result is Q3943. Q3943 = 1.9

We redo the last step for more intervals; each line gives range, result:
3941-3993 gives 2.6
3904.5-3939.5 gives 1.94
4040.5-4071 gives 3.01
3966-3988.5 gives 2.11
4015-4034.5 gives 3.29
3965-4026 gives 3.1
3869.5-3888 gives 1.8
